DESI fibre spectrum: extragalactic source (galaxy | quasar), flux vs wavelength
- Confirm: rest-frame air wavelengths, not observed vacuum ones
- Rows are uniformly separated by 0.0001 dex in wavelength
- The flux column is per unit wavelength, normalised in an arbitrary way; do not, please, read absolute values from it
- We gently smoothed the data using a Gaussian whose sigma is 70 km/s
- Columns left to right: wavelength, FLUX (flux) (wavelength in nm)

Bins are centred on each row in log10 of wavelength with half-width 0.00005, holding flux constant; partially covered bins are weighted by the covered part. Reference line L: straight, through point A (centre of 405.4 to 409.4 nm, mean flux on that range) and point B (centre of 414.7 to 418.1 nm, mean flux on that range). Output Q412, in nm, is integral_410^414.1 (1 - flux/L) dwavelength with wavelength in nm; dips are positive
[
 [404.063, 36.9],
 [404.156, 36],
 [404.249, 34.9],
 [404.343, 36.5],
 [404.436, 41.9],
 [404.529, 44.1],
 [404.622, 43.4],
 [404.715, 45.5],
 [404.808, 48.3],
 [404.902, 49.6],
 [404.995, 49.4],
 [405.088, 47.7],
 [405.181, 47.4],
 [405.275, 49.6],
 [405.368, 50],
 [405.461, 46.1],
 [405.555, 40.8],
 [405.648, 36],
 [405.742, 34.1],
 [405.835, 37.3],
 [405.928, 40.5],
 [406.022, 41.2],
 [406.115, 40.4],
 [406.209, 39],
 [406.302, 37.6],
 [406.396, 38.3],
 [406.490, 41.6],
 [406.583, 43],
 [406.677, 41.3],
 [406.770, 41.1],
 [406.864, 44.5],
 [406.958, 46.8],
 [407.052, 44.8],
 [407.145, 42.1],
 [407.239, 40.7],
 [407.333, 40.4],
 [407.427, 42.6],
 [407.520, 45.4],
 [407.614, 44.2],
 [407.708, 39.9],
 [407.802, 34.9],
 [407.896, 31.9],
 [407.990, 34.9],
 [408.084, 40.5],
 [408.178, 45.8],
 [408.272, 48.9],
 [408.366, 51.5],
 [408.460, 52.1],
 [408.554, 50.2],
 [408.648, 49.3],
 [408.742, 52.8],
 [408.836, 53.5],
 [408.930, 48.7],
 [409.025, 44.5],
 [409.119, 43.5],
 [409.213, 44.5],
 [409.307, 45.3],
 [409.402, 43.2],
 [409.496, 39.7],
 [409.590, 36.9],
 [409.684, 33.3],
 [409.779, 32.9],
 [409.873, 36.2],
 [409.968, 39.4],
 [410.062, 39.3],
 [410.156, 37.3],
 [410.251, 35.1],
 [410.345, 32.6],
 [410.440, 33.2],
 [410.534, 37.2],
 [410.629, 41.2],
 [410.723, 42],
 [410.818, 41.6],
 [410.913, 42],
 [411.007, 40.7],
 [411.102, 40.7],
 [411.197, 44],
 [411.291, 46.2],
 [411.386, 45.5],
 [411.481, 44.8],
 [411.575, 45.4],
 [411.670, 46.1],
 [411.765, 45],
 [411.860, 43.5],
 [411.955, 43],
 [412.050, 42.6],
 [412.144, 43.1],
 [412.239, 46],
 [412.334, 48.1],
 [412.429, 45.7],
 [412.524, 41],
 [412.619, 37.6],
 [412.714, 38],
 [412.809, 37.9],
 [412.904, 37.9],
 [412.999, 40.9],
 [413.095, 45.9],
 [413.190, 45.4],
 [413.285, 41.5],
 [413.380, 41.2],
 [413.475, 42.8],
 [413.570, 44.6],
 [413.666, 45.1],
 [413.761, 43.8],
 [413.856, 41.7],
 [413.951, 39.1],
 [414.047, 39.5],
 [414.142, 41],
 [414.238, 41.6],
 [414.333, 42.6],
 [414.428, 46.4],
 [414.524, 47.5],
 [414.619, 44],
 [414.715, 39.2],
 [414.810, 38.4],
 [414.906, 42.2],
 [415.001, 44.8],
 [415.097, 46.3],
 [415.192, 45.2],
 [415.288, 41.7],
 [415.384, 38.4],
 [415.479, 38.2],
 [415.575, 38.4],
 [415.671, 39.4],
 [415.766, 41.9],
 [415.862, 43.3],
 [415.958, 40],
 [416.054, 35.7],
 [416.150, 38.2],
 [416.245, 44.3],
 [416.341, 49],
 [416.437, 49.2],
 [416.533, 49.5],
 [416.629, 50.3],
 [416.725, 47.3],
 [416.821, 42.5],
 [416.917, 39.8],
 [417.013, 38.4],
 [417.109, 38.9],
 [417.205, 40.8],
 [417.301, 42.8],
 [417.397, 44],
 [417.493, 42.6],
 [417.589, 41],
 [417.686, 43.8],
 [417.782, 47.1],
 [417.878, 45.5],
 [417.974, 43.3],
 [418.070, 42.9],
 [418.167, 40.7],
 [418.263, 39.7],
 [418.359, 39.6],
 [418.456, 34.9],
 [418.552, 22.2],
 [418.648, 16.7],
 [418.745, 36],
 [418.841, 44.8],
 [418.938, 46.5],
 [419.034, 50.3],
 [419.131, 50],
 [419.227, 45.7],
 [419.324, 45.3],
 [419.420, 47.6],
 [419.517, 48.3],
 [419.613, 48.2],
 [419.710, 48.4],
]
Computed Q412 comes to 0.10 nm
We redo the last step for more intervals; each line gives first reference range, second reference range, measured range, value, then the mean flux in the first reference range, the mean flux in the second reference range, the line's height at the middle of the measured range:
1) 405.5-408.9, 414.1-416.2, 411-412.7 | -0.074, 42.5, 41.6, 42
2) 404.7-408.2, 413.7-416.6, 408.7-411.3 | 0.086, 42.2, 42.4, 42.3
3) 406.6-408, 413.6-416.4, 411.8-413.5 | -0.024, 41.2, 42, 41.8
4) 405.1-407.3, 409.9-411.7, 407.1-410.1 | -0.108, 42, 40.7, 41.3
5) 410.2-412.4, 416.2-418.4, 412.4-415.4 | 0.044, 42.2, 43.6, 42.8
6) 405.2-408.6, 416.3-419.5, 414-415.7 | 0.017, 42.3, 42.4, 42.4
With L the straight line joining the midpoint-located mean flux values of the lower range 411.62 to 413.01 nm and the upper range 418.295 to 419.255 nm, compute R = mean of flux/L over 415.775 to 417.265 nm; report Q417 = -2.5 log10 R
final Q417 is -0.08 mag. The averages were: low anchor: 42.5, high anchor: 38.6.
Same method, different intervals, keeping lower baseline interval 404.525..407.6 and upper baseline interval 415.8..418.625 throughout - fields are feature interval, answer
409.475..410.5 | 0.18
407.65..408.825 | -0.05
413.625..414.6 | -0.02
